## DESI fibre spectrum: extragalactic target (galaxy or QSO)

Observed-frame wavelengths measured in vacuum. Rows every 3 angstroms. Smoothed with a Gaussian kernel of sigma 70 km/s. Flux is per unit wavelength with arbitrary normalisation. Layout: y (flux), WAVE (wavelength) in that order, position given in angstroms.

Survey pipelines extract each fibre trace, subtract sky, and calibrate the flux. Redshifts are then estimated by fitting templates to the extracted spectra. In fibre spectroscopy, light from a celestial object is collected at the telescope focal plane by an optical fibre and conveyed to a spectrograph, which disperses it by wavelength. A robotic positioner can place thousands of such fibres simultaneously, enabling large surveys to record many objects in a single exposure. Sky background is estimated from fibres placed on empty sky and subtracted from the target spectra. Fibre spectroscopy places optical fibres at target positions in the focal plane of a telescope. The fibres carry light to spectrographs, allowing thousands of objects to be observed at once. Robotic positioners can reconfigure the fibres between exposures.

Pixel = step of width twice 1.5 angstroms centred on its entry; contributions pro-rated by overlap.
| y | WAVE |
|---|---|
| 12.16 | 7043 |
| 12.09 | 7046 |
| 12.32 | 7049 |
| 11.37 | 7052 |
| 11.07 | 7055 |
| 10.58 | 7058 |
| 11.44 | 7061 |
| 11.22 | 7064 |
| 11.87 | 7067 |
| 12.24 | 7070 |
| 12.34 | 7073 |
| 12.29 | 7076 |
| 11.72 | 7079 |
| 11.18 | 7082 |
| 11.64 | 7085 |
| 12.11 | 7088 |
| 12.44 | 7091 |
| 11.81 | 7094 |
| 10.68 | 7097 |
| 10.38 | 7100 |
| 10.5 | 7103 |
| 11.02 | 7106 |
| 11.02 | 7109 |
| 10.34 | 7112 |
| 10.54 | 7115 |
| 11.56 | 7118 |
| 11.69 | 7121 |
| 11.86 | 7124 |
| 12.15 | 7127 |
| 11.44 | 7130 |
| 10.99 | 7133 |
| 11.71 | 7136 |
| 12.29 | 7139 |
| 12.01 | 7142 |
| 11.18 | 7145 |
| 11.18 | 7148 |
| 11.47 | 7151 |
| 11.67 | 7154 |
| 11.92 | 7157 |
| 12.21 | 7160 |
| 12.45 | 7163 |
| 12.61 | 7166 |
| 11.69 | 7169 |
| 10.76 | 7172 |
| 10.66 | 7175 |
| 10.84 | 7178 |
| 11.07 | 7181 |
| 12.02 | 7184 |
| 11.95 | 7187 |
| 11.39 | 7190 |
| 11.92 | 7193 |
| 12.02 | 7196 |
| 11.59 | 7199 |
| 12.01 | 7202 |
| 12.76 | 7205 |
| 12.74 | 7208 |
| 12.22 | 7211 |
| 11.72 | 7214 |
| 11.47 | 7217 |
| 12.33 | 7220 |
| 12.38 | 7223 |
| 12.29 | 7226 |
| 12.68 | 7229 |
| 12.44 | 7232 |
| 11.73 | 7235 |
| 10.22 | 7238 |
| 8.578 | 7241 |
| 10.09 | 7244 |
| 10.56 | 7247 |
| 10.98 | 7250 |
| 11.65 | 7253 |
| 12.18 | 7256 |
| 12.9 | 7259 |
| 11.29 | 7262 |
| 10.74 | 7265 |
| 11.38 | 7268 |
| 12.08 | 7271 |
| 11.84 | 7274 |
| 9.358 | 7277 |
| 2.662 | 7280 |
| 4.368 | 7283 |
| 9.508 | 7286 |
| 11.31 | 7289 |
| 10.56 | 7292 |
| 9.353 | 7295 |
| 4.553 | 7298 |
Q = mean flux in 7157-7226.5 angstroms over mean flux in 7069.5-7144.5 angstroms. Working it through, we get 1.03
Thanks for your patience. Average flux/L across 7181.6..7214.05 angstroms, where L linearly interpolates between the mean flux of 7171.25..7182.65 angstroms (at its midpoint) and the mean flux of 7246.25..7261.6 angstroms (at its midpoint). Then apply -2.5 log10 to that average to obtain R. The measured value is -0.09 mag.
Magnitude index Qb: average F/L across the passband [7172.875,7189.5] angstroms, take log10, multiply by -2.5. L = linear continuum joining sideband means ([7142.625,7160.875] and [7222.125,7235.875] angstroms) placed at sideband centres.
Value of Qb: 0.06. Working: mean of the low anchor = 11.6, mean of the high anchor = 12.3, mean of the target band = 11.3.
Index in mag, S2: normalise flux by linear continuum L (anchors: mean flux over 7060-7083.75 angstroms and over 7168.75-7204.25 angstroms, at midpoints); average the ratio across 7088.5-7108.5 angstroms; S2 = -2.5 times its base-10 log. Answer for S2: 0.05 mag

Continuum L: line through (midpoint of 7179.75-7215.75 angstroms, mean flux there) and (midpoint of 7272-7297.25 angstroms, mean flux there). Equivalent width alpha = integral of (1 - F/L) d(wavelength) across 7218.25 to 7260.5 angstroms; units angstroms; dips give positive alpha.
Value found -4.8 angstroms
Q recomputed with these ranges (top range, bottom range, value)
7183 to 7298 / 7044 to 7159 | 0.95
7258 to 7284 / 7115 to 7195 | 0.83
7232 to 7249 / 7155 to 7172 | 0.87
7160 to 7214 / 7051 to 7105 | 1.03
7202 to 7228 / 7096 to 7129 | 1.10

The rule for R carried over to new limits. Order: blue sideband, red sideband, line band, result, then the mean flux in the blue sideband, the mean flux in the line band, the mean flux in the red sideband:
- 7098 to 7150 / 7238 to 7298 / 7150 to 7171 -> -0.10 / 11.3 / 12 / 9.94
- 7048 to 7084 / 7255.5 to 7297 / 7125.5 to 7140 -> -0.06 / 11.6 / 11.7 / 9.85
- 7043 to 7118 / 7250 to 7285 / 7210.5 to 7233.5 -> -0.17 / 11.4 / 12.2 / 10.1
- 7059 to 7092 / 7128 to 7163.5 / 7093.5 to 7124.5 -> 0.07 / 11.8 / 11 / 11.7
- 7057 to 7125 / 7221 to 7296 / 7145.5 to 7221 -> -0.08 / 11.4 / 11.8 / 10.5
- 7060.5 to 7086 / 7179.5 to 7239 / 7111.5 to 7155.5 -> 0.03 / 11.8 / 11.5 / 12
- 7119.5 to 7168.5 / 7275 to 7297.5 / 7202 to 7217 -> -0.21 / 11.8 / 12.2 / 8.08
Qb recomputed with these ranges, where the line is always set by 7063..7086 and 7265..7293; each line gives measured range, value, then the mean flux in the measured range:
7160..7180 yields -0.09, 11.5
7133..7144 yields -0.08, 11.8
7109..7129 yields -0.01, 11.3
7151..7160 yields -0.09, 11.8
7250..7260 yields -0.25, 12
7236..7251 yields -0.04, 10.1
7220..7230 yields -0.24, 12.4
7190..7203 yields -0.15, 11.8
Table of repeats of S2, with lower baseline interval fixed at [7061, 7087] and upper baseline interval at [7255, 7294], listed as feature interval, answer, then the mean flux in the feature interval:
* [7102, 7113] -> 0.073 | 10.7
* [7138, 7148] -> -0.051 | 11.7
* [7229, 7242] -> -0.072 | 11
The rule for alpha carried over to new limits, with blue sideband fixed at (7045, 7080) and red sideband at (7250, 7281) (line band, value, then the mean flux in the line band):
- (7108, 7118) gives 0.62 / 10.8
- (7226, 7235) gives -1.20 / 12.4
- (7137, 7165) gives -1.34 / 11.8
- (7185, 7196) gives -0.69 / 11.8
